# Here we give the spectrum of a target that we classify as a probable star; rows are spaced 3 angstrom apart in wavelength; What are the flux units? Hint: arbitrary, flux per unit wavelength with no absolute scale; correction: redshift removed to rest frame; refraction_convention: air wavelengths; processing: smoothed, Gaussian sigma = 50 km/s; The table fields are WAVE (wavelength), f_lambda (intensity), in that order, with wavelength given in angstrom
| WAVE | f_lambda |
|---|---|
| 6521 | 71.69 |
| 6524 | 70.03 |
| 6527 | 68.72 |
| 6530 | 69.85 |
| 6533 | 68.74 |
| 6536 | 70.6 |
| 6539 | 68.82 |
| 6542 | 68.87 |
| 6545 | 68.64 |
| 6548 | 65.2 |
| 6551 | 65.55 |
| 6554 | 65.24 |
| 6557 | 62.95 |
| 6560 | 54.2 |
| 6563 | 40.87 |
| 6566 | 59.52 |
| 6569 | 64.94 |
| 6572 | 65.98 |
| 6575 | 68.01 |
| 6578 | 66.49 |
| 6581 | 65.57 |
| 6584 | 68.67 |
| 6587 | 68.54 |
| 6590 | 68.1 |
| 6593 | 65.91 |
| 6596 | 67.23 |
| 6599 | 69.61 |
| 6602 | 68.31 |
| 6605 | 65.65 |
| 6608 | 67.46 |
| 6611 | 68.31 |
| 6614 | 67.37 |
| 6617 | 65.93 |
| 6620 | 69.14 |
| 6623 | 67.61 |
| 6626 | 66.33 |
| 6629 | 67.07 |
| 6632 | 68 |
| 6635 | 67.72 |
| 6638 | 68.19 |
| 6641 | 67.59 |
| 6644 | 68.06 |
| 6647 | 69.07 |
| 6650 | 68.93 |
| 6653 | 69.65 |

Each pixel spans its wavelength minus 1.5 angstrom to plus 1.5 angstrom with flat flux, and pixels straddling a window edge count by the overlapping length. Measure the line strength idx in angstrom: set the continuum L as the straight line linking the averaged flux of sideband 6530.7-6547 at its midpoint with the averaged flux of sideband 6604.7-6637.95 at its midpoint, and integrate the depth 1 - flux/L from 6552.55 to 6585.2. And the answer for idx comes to 3.1 angstrom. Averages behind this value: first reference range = 69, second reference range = 67.4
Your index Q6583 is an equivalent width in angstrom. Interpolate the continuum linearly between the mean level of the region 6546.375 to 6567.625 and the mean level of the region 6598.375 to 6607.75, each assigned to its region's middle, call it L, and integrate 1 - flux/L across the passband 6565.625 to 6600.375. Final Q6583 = -1.54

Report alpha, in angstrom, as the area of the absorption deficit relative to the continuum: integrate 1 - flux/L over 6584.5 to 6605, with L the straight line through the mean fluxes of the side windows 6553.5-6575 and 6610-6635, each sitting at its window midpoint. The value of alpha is -1.3 angstrom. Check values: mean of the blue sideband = 59.4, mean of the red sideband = 67.5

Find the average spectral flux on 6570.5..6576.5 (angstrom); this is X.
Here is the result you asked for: 67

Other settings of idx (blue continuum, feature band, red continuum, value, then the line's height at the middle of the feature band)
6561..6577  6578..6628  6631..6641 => -2.8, 64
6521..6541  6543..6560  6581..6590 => 1.1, 69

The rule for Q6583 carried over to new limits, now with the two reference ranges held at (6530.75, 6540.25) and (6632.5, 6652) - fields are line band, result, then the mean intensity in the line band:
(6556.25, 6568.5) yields 2.6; 54.7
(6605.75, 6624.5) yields 0.3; 67.6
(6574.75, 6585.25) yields 0.3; 67.1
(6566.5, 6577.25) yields 0.5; 65.7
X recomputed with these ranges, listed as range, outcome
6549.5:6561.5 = 62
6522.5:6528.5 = 69.4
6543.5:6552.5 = 66.5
